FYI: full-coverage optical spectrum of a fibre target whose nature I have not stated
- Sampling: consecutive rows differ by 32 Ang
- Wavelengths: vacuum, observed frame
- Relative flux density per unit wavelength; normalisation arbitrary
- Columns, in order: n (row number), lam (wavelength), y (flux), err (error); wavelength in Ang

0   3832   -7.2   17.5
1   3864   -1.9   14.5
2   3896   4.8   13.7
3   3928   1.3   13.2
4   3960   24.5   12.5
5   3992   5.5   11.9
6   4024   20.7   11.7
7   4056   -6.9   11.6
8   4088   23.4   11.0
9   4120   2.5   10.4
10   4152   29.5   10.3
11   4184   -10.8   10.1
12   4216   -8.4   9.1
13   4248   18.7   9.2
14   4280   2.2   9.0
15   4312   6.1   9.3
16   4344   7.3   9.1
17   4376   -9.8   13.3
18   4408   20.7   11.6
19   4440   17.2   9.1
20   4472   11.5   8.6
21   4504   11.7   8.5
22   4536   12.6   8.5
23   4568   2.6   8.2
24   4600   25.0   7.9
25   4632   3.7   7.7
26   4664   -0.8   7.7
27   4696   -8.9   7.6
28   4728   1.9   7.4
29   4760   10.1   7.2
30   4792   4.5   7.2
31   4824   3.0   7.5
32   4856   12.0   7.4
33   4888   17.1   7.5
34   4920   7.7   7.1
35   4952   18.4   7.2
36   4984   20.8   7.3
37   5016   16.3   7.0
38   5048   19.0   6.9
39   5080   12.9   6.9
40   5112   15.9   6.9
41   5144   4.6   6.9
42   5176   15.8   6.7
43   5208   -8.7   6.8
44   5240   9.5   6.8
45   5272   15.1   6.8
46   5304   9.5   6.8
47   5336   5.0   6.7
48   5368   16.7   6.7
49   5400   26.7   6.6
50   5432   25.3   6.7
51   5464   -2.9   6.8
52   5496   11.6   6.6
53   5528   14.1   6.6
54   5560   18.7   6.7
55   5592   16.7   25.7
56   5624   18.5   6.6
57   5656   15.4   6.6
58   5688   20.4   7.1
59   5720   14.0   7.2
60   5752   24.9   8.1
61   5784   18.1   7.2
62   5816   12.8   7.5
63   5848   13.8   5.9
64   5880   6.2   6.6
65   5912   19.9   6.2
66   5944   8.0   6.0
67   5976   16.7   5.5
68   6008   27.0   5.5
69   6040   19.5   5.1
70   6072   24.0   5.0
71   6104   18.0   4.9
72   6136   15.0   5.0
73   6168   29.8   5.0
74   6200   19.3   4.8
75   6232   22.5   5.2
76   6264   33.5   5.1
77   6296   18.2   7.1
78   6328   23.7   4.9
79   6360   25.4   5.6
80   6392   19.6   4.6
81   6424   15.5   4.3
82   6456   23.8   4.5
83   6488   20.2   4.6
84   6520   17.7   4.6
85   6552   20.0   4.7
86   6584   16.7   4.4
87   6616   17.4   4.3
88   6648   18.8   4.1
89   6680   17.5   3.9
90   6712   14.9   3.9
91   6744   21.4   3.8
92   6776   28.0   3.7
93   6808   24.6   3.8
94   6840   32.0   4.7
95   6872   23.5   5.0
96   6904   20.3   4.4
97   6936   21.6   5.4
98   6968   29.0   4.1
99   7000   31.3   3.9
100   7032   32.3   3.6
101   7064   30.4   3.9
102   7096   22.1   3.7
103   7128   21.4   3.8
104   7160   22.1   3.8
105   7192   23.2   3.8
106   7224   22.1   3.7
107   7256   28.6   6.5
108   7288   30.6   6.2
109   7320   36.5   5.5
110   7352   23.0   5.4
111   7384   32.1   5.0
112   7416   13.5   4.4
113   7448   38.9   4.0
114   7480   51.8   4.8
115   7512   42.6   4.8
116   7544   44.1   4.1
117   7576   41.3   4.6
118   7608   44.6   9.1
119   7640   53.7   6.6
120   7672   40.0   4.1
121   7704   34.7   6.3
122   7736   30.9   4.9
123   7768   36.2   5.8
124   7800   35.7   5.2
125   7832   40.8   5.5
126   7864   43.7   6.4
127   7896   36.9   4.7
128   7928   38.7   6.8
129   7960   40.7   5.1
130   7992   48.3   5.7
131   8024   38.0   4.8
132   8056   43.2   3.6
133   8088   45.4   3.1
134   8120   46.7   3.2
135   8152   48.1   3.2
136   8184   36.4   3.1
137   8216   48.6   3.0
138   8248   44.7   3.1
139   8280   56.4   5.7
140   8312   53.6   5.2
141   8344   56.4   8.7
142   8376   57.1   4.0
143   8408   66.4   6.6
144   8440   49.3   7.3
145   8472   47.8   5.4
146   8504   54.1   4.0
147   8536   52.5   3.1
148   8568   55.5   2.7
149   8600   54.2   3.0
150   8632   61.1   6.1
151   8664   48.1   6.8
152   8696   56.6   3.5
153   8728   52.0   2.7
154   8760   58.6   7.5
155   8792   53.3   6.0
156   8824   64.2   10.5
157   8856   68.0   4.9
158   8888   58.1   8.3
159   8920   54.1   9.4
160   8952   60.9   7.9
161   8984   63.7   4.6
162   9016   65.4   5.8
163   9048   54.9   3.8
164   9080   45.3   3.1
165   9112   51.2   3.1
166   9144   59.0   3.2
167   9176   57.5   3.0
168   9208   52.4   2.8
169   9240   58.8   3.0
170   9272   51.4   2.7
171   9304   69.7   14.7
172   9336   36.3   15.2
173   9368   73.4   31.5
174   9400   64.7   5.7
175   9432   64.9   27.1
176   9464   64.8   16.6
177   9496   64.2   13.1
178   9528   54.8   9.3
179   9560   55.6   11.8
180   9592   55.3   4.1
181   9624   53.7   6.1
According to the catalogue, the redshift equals 0.867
